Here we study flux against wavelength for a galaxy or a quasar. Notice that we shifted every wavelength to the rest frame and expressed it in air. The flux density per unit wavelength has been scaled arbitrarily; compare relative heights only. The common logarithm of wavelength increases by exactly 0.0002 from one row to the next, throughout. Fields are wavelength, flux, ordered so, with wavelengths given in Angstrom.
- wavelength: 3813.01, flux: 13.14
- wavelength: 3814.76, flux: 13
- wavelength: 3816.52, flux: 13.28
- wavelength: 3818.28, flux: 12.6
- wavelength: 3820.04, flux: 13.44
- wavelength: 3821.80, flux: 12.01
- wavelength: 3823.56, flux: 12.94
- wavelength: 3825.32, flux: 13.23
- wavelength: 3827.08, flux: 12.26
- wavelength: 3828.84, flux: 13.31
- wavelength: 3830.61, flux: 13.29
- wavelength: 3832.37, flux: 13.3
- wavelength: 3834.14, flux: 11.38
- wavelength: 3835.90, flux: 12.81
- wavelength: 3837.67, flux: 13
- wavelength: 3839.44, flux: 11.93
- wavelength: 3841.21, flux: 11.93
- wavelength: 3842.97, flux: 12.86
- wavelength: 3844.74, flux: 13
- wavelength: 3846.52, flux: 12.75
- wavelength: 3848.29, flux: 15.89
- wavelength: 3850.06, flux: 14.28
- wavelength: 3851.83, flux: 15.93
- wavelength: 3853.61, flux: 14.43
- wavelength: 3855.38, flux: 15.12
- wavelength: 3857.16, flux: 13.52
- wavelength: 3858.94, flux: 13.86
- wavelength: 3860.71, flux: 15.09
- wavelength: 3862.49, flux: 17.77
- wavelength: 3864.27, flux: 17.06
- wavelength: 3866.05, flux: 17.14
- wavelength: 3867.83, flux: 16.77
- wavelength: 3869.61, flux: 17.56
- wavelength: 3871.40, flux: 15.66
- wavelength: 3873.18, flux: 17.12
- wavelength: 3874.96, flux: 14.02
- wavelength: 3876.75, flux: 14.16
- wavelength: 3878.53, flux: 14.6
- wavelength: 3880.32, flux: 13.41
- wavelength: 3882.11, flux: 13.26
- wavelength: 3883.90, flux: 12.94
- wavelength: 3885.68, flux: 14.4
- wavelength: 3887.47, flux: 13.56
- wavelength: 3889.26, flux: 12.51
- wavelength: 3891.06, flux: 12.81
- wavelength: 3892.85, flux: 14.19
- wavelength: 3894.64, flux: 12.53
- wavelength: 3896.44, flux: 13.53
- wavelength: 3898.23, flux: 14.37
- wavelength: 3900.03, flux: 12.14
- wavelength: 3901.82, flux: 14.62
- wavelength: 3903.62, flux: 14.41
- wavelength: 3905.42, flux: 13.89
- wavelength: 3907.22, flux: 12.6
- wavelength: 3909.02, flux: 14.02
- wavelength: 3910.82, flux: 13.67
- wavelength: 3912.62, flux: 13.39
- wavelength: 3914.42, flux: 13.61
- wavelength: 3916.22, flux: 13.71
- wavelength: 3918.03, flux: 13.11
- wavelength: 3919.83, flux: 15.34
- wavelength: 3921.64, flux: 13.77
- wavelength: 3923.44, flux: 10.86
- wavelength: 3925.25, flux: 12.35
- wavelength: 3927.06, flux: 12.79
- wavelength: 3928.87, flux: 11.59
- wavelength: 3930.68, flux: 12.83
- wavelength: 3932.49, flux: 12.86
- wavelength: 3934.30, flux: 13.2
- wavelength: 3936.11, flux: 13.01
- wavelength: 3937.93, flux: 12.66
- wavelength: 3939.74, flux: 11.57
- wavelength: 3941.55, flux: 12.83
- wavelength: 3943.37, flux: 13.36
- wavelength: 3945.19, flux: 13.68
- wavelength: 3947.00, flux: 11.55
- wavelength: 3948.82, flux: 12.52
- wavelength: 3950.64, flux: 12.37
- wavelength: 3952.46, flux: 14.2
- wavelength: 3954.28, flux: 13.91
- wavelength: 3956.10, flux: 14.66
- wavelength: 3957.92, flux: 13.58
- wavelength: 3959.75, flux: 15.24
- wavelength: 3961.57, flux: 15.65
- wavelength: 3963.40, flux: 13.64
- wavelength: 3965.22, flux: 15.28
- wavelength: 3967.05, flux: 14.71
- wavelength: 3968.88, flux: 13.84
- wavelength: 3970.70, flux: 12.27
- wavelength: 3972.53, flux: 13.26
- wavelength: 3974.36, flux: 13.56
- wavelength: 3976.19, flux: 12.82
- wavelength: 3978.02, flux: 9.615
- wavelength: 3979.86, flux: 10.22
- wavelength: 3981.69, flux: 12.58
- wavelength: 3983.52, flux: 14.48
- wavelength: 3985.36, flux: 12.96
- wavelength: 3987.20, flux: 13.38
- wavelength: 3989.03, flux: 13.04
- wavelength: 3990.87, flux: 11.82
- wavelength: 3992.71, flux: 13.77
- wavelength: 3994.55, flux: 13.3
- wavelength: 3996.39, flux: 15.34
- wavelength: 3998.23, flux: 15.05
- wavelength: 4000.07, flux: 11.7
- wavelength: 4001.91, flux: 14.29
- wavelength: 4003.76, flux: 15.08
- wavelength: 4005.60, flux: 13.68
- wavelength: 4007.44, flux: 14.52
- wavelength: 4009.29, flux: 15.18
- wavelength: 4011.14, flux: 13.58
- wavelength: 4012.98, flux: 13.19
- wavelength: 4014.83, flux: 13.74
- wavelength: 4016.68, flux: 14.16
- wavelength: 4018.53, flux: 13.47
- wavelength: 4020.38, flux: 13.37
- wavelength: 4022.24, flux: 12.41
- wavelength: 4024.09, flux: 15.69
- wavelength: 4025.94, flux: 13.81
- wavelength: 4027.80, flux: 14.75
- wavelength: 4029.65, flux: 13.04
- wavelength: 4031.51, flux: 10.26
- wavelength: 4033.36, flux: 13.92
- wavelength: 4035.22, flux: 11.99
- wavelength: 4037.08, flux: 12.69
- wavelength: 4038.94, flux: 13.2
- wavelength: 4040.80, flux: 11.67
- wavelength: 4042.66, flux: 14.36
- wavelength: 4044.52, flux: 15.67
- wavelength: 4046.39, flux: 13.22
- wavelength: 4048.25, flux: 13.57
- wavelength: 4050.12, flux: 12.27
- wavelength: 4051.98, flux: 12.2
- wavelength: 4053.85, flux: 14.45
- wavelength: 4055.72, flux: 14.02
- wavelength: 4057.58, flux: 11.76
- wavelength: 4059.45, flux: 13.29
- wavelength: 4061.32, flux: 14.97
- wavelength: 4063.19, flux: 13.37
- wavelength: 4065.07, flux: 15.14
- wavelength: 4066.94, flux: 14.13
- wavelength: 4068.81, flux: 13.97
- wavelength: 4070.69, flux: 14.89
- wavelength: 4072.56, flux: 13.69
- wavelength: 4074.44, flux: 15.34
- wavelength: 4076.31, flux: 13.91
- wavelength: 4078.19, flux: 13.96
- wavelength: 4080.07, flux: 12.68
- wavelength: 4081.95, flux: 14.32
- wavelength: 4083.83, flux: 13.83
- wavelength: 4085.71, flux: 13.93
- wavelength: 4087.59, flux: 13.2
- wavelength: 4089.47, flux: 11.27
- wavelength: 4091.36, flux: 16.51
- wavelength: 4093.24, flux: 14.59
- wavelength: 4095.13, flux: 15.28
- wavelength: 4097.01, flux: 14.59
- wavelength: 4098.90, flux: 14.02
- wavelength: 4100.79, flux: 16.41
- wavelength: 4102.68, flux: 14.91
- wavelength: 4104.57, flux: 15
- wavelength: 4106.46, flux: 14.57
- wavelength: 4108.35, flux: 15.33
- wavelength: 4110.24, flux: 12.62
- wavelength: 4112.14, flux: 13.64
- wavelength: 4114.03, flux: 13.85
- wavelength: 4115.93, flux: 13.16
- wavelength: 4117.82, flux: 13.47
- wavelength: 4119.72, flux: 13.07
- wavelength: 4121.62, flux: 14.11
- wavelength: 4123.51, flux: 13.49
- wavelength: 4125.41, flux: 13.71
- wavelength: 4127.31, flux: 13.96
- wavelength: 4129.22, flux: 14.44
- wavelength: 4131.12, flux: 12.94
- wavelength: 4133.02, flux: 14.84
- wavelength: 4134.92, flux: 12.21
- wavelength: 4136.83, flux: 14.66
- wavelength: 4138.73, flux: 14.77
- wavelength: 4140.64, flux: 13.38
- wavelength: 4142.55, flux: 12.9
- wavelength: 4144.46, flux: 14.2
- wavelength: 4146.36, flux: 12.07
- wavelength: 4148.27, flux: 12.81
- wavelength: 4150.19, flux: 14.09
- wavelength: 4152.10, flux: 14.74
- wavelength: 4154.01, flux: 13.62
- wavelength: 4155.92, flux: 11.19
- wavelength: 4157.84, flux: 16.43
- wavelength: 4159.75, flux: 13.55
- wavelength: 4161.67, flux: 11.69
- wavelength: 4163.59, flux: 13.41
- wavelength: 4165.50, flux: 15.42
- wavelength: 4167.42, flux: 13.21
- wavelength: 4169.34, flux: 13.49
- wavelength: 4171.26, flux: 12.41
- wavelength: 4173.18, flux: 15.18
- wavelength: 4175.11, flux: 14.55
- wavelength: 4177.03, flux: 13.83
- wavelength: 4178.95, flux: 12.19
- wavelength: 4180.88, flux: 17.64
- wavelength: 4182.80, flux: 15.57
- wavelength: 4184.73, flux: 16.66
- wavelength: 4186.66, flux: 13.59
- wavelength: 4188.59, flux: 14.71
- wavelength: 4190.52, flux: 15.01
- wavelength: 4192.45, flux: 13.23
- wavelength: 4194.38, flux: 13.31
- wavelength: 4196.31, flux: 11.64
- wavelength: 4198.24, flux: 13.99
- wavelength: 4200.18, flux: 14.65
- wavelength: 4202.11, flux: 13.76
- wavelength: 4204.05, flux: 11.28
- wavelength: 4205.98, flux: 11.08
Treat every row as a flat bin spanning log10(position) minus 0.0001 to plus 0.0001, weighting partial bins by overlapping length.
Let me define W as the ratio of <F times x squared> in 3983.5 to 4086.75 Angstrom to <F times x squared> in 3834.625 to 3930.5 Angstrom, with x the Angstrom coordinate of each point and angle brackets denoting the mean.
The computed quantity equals 1.06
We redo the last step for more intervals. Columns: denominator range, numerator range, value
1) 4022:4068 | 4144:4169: 1.06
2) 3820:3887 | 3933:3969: 1.01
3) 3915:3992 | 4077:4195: 1.17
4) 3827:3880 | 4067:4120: 1.11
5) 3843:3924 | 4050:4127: 1.09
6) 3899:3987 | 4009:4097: 1.09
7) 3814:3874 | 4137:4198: 1.16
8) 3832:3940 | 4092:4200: 1.15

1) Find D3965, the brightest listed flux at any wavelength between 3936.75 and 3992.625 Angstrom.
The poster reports 15.65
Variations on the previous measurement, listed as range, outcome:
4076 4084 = 14.32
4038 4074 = 15.67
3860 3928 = 17.77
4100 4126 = 16.41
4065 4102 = 16.51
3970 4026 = 15.69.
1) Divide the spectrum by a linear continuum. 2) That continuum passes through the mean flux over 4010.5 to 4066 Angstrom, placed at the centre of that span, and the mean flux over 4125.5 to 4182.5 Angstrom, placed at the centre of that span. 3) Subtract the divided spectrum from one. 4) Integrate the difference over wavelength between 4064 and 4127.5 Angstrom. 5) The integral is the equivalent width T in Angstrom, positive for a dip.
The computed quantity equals -2.4 Angstrom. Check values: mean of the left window 13.4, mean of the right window 13.8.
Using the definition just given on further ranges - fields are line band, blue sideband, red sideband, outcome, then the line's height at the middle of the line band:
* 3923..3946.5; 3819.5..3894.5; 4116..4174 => 2.3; 13.9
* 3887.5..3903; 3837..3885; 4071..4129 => 1.3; 14.6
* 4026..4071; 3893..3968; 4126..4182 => 0.6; 13.6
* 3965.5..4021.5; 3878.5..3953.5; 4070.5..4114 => 1.0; 13.7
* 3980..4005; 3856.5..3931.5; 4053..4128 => 1.0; 14.1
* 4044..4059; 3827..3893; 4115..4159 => 0.5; 13.8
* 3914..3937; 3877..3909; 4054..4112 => 1.1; 13.7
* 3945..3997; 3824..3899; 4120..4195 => 2.6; 14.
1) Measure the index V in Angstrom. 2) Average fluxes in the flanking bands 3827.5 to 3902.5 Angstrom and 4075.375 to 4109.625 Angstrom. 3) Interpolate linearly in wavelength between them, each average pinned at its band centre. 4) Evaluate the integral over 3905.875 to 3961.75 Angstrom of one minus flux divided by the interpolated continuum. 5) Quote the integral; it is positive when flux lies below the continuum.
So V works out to 3.8 Angstrom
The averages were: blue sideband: 14.1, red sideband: 14.3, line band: 13.2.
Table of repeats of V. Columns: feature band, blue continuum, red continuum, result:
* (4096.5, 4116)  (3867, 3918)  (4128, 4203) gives -0.7 Angstrom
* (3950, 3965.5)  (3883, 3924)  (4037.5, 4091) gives -0.8 Angstrom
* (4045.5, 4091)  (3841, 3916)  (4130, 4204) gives 1.1 Angstrom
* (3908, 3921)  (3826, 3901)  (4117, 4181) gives 0.2 Angstrom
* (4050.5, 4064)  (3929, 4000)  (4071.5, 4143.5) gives 0.3 Angstrom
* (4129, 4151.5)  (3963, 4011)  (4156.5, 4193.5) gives 0.8 Angstrom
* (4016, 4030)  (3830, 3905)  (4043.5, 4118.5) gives 0.2 Angstrom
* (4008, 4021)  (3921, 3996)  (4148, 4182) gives -0.5 Angstrom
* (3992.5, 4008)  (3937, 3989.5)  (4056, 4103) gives -0.7 Angstrom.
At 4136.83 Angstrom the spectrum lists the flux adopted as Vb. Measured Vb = 14.66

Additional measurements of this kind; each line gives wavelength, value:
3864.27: 17.06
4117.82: 13.47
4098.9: 14.02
